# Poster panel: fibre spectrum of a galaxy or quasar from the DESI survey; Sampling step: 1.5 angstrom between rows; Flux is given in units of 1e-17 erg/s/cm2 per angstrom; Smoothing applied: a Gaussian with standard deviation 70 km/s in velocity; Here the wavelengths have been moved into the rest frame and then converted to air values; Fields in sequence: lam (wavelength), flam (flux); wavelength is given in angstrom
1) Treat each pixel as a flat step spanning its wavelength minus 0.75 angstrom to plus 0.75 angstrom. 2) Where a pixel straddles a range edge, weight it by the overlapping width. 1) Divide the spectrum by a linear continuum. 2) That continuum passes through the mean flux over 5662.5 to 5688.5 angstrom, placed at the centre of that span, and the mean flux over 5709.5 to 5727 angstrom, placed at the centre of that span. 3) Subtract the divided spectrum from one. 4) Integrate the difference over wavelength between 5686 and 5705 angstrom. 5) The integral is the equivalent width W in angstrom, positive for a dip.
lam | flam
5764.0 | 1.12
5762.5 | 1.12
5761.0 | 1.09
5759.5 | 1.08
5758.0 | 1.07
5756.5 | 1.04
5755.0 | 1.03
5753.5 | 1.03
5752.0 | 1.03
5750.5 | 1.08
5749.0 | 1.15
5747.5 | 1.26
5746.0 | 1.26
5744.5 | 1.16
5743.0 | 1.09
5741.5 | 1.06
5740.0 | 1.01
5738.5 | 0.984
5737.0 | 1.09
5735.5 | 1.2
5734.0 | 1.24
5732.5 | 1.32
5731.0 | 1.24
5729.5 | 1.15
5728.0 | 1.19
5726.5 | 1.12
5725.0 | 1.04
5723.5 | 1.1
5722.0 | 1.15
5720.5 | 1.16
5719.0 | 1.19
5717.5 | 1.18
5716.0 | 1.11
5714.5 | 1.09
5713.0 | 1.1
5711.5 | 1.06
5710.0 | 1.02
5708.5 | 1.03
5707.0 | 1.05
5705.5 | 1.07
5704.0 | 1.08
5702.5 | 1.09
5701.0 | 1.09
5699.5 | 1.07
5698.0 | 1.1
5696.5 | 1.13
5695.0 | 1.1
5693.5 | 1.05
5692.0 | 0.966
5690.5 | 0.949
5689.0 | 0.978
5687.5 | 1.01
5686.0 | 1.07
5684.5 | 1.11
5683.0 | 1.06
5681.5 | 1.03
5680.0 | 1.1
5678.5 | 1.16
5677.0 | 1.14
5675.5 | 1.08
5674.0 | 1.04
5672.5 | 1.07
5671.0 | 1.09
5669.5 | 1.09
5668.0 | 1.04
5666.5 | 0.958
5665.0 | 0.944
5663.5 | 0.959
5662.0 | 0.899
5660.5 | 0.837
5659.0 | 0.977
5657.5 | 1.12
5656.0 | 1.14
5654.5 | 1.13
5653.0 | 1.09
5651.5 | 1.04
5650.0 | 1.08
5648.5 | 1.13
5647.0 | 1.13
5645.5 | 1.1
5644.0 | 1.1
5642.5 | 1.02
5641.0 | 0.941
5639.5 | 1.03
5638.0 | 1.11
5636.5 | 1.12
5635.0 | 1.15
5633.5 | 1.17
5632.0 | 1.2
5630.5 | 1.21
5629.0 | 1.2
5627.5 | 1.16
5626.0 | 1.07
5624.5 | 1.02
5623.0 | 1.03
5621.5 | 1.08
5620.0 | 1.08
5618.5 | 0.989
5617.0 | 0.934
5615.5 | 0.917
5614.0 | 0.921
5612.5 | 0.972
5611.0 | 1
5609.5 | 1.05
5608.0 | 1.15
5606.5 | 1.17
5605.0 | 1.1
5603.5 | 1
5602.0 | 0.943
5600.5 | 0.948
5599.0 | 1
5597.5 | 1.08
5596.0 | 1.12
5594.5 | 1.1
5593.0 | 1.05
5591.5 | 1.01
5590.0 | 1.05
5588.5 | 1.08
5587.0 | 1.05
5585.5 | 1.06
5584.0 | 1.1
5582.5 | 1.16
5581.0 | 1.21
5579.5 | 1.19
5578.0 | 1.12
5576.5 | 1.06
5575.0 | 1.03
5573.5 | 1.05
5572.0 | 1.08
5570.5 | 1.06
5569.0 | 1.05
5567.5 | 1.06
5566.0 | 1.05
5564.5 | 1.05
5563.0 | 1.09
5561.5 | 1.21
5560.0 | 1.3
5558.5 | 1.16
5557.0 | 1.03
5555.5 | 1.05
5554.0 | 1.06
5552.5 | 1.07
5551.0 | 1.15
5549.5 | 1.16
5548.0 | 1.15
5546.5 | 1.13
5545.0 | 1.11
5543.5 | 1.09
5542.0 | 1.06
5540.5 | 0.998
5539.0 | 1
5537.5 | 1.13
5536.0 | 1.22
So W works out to 0.5 angstrom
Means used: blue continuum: 1.05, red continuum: 1.11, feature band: 1.05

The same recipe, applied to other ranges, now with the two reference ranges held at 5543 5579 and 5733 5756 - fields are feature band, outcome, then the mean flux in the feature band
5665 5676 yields 0.63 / 1.04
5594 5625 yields 2.10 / 1.03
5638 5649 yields 0.39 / 1.07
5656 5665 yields 1.09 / 0.972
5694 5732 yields 0.05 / 1.11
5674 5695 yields 1.01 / 1.06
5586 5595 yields 0.38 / 1.06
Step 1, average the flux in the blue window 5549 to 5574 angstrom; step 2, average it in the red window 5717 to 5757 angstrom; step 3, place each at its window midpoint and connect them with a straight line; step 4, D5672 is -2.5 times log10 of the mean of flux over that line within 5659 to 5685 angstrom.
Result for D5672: 0.087 mag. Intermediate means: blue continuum 1.1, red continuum 1.13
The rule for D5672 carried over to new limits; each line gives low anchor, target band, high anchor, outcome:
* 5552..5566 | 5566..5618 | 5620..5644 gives 0.05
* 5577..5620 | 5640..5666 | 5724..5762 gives 0.04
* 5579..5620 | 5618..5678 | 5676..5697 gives -0.01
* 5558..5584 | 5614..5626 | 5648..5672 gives 0.07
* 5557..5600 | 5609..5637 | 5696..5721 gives 0.03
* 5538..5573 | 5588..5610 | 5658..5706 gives 0.02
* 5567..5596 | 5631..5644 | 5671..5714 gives -0.02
